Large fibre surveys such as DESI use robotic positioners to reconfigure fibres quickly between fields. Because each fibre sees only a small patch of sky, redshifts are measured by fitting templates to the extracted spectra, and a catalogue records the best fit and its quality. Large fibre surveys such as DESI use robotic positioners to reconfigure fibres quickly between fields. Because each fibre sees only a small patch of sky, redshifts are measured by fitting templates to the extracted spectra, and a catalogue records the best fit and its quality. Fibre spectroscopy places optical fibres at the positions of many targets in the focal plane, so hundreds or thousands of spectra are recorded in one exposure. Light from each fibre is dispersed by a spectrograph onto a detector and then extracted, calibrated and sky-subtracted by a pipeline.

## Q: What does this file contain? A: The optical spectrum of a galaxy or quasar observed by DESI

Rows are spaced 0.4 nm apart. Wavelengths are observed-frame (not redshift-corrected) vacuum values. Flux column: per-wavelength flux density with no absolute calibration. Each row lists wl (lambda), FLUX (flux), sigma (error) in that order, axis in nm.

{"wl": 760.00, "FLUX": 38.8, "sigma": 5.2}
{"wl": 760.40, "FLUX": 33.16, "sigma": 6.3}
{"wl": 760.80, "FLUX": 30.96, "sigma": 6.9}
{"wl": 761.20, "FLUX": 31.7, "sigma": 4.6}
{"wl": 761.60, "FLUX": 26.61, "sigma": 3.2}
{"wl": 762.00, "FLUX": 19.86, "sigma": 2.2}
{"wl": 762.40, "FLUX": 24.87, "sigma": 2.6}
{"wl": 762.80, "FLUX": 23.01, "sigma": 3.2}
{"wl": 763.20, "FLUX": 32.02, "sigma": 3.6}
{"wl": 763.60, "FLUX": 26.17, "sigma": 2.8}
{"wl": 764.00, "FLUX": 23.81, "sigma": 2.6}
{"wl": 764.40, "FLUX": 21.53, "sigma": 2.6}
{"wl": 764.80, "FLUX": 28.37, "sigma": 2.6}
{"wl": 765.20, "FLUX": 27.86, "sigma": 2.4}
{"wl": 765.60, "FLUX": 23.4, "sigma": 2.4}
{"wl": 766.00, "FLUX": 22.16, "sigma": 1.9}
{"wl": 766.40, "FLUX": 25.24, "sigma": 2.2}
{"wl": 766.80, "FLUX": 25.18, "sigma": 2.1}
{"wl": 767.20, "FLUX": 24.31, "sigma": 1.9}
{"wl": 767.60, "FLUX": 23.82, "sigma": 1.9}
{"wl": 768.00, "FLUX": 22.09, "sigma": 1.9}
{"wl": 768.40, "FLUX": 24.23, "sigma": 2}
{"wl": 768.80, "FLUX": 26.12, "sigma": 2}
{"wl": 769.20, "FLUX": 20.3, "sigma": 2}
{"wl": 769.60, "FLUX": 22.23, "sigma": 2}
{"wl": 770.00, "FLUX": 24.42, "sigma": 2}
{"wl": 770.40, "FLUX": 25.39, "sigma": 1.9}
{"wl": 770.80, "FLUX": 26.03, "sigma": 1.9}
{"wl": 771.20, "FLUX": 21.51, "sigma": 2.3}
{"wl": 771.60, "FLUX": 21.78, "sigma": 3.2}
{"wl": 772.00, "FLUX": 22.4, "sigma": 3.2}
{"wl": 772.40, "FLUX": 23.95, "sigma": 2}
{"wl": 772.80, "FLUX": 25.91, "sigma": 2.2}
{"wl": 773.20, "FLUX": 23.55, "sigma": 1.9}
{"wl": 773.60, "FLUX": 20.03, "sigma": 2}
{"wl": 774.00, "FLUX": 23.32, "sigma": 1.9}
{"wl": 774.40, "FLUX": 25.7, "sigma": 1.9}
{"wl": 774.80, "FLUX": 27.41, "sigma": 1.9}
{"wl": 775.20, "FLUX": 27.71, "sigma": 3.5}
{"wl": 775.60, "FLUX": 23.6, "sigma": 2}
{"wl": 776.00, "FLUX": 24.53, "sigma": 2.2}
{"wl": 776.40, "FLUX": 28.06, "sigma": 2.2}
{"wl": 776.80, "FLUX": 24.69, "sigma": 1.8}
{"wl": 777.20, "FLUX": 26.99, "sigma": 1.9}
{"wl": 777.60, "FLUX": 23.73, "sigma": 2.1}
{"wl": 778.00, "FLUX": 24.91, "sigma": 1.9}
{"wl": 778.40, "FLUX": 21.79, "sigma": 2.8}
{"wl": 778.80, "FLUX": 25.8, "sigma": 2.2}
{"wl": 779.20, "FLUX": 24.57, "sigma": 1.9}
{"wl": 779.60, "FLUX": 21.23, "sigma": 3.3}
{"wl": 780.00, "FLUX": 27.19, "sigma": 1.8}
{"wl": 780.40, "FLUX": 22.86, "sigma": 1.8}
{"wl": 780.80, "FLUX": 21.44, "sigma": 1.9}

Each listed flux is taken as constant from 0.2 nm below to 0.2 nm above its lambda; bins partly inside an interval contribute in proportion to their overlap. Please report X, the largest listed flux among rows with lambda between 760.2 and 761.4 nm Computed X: 33.16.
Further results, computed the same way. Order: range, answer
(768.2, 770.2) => 26.12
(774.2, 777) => 28.06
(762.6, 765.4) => 32.02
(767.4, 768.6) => 24.23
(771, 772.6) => 23.95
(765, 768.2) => 27.86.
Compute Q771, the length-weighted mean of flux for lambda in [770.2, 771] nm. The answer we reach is 25.7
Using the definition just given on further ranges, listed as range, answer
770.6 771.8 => 23.1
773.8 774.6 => 24.5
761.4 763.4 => 25.3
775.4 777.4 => 25.6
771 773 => 23.1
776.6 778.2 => 25.1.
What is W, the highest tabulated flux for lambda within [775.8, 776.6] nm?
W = 28.06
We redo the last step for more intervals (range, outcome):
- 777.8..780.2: 27.19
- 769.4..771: 26.03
